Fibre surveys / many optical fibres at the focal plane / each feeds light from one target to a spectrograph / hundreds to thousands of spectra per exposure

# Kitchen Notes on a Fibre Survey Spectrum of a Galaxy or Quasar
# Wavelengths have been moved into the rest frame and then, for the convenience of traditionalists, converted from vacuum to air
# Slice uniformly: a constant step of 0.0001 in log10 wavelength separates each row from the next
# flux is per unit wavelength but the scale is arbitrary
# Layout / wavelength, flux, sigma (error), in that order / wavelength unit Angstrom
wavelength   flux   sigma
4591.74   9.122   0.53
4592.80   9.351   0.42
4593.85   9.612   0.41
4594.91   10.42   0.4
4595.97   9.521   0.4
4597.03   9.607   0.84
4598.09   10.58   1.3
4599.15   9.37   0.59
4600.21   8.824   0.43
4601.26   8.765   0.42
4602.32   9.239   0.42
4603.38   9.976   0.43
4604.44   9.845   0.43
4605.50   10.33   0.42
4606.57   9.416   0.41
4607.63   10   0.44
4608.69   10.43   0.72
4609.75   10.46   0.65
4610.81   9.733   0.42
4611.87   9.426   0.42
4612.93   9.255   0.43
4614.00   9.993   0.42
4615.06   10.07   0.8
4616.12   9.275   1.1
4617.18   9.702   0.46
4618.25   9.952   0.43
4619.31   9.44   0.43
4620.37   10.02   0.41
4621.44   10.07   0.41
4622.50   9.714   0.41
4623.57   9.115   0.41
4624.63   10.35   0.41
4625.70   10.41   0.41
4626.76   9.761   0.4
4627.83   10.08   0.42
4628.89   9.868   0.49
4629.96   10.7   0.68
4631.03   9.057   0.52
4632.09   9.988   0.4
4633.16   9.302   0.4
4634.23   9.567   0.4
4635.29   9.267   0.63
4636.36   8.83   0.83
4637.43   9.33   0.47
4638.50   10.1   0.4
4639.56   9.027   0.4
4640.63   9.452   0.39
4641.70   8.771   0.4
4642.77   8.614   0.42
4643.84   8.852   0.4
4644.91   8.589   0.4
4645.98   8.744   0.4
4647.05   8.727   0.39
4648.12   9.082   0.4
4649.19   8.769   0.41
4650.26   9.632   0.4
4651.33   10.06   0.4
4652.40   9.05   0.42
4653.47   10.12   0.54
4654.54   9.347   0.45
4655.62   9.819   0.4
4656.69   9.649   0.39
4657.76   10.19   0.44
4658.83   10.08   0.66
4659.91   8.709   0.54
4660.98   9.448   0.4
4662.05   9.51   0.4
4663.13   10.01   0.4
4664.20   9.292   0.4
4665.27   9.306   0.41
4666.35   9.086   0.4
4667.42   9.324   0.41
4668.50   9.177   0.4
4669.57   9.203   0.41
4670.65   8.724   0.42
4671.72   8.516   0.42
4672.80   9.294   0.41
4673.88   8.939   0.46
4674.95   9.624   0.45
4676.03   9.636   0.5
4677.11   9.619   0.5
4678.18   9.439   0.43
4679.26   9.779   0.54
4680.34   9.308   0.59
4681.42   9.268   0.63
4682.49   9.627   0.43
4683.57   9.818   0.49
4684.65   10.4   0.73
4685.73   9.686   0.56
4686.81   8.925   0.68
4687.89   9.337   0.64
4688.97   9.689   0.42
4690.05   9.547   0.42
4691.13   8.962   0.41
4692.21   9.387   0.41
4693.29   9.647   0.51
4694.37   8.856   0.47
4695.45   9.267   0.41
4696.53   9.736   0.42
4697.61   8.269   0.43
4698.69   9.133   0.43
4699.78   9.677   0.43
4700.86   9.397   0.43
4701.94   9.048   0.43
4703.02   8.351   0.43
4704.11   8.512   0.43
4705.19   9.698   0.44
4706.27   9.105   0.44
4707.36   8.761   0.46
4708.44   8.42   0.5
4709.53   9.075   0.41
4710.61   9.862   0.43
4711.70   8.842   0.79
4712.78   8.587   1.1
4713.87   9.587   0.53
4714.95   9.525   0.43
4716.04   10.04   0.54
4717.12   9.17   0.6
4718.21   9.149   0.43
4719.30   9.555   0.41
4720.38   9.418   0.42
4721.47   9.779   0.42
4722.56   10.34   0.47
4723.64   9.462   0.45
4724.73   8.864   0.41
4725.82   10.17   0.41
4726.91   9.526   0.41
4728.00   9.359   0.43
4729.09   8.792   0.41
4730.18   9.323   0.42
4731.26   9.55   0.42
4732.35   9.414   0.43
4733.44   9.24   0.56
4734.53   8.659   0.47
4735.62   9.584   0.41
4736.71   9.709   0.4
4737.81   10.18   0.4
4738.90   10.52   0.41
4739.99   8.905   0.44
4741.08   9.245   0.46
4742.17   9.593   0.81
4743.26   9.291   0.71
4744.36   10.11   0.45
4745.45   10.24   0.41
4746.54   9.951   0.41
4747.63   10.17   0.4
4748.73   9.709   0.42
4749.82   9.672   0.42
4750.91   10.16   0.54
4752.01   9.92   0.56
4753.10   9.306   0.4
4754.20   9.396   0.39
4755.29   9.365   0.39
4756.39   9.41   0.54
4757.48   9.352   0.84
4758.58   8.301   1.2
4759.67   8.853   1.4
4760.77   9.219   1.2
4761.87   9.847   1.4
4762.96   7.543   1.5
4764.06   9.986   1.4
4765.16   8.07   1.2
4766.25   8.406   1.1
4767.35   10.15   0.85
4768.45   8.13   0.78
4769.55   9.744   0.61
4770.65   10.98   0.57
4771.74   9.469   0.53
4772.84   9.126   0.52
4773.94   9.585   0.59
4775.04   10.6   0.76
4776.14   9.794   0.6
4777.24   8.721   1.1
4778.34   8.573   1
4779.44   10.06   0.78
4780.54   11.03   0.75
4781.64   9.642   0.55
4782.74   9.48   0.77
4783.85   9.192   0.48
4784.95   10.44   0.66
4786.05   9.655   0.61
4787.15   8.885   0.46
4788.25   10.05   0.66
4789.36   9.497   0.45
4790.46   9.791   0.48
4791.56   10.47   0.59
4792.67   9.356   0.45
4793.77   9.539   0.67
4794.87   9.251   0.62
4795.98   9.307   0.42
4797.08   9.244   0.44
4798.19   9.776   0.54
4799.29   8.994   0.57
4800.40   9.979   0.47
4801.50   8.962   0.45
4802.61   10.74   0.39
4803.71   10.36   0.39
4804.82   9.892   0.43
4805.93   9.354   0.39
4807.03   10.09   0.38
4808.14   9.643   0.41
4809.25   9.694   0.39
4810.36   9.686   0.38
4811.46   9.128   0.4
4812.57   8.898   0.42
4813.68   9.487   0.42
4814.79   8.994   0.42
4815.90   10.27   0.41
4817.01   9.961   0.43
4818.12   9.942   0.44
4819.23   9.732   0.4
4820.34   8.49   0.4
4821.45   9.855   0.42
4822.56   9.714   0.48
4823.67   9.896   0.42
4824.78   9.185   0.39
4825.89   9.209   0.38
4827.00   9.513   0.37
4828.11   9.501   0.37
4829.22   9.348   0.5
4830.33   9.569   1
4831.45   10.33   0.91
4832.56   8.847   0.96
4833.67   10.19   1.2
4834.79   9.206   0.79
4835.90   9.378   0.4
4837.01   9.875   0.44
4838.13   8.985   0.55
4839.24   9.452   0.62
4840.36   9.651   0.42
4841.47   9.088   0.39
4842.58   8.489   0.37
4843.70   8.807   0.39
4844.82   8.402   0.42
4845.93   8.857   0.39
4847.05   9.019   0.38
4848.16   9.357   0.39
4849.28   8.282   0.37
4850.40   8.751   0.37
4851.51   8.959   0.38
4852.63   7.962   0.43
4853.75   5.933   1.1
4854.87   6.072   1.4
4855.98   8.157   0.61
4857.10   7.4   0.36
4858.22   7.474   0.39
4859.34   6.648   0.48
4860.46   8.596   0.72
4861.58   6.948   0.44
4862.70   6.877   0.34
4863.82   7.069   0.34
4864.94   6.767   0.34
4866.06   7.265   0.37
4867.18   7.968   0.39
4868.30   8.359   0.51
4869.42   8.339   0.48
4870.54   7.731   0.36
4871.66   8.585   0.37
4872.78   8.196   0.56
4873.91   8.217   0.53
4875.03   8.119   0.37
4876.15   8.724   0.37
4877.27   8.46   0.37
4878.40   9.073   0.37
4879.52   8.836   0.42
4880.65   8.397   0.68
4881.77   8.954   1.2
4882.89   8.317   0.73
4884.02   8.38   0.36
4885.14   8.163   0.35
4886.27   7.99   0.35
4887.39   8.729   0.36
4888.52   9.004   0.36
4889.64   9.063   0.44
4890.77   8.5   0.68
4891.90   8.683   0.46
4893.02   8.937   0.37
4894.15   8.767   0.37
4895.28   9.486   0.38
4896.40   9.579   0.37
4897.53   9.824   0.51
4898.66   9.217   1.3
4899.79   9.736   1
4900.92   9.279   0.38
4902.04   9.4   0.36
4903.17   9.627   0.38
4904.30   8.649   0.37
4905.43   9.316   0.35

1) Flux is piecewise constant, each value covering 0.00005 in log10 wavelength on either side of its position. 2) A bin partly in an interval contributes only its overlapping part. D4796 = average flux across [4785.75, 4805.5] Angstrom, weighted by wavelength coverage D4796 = 9.65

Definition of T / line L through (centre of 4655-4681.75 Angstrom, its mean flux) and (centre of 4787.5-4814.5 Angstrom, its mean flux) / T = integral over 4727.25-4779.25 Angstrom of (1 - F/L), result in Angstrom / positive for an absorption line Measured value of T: 0.6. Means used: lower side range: 9.4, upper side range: 9.62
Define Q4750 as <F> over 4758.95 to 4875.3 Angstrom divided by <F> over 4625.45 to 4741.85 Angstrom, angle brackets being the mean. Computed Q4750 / 1.0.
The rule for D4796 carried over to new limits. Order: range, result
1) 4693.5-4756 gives 9.42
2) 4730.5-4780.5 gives 9.48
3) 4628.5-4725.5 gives 9.34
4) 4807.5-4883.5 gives 8.72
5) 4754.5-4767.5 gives 9.02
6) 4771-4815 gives 9.62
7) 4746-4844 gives 9.51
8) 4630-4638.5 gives 9.46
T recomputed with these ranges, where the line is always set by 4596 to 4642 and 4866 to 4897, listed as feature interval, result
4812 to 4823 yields -0.9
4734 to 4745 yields -0.5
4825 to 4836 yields -0.9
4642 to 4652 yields 0.6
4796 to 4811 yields -1.4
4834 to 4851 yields -0.6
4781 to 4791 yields -0.7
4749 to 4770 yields -0.3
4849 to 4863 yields 1.8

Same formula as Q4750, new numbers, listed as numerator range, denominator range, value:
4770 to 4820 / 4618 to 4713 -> 1.03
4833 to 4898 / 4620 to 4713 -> 0.90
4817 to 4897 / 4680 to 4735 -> 0.93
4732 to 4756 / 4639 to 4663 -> 1.04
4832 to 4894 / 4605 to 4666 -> 0.87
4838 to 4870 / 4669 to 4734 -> 0.86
